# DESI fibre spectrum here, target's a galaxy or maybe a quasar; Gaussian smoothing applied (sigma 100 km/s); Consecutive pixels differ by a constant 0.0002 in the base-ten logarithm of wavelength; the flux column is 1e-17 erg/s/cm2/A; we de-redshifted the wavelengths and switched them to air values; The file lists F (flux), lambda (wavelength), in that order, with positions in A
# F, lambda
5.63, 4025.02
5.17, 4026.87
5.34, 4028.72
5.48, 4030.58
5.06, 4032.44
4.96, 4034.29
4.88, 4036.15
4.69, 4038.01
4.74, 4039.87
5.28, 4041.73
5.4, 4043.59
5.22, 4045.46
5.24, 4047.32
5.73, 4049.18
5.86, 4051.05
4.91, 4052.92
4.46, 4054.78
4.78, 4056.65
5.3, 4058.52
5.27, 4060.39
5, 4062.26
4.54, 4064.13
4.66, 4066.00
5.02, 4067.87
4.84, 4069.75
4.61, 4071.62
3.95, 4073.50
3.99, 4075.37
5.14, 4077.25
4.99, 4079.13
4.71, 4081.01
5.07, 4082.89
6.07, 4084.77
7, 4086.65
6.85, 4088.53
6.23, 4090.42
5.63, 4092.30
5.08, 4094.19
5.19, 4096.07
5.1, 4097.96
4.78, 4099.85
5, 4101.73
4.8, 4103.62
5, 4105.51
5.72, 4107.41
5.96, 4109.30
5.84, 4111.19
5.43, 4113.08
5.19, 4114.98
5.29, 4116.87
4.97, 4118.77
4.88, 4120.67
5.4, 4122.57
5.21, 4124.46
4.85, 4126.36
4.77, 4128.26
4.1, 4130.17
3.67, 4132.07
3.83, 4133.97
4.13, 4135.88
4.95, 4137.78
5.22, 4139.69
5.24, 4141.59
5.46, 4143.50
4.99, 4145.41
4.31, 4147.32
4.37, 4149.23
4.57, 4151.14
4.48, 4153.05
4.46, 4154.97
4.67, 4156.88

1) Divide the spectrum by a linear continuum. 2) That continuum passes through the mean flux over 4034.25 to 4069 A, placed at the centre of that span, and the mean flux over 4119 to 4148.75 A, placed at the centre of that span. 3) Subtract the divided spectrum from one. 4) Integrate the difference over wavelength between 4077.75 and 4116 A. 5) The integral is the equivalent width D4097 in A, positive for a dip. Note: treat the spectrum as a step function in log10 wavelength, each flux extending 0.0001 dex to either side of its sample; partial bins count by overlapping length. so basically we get -4.7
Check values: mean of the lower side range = 5.05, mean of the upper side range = 4.73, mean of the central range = 5.48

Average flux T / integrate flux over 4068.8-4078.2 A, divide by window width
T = 4.5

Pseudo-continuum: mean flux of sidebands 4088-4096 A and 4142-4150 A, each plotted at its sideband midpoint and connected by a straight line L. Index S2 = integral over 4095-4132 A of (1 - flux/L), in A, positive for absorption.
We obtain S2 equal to 2.2 A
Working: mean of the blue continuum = 5.82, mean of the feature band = 5.1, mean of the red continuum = 4.82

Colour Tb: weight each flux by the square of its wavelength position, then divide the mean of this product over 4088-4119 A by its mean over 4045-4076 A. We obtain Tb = 1.1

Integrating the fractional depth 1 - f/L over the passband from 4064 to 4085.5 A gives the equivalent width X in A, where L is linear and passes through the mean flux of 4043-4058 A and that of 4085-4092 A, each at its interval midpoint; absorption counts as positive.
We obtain 4.5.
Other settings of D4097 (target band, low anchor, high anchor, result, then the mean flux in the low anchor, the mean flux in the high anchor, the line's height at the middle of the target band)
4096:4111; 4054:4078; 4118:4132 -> -1.40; 4.73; 4.8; 4.78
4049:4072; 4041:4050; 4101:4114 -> 1.69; 5.37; 5.4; 5.38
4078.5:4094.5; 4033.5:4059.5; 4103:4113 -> -1.27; 5.1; 5.48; 5.35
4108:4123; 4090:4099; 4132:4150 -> -0.92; 5.39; 4.67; 5.06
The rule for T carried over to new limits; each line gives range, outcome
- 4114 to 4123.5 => 5.14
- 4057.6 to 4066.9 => 4.96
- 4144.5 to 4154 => 4.54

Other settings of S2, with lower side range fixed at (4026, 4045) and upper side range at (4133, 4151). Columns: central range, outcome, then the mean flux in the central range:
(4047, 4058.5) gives -0.3 A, 5.17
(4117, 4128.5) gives -0.6 A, 5.05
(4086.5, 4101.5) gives -2.3 A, 5.63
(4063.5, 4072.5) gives 0.4 A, 4.74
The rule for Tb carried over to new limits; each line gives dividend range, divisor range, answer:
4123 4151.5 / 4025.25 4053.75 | 0.94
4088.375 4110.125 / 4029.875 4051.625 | 1.07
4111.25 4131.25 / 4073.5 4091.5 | 0.94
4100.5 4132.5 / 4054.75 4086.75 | 1.05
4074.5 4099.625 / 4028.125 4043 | 1.11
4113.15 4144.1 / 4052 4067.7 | 1.02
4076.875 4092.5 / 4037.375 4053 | 1.12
